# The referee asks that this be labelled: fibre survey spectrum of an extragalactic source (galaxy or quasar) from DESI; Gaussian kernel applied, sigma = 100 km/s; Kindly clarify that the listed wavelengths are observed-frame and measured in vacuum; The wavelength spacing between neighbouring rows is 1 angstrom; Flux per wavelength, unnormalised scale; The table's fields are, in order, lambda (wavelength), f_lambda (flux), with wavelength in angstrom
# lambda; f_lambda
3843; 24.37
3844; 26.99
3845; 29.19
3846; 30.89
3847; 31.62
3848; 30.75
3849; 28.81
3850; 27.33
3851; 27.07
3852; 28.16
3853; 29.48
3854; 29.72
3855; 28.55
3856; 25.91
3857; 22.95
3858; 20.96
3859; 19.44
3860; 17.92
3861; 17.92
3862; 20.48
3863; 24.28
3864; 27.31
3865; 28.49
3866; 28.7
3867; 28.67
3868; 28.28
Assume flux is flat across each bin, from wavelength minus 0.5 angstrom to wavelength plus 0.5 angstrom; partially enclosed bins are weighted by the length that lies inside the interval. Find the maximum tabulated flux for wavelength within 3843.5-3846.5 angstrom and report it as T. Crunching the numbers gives 30.89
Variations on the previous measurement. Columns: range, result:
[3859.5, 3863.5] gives 24.28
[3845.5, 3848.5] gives 31.62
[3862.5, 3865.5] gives 28.49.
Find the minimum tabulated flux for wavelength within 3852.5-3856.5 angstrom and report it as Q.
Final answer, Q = 25.91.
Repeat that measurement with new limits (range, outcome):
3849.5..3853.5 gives 27.07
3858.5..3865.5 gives 17.92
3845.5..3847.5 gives 30.89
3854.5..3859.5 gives 19.44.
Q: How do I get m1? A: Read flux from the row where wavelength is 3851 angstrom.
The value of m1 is 27.07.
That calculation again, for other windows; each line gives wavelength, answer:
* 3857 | 22.95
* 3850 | 27.33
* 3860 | 17.92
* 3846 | 30.89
